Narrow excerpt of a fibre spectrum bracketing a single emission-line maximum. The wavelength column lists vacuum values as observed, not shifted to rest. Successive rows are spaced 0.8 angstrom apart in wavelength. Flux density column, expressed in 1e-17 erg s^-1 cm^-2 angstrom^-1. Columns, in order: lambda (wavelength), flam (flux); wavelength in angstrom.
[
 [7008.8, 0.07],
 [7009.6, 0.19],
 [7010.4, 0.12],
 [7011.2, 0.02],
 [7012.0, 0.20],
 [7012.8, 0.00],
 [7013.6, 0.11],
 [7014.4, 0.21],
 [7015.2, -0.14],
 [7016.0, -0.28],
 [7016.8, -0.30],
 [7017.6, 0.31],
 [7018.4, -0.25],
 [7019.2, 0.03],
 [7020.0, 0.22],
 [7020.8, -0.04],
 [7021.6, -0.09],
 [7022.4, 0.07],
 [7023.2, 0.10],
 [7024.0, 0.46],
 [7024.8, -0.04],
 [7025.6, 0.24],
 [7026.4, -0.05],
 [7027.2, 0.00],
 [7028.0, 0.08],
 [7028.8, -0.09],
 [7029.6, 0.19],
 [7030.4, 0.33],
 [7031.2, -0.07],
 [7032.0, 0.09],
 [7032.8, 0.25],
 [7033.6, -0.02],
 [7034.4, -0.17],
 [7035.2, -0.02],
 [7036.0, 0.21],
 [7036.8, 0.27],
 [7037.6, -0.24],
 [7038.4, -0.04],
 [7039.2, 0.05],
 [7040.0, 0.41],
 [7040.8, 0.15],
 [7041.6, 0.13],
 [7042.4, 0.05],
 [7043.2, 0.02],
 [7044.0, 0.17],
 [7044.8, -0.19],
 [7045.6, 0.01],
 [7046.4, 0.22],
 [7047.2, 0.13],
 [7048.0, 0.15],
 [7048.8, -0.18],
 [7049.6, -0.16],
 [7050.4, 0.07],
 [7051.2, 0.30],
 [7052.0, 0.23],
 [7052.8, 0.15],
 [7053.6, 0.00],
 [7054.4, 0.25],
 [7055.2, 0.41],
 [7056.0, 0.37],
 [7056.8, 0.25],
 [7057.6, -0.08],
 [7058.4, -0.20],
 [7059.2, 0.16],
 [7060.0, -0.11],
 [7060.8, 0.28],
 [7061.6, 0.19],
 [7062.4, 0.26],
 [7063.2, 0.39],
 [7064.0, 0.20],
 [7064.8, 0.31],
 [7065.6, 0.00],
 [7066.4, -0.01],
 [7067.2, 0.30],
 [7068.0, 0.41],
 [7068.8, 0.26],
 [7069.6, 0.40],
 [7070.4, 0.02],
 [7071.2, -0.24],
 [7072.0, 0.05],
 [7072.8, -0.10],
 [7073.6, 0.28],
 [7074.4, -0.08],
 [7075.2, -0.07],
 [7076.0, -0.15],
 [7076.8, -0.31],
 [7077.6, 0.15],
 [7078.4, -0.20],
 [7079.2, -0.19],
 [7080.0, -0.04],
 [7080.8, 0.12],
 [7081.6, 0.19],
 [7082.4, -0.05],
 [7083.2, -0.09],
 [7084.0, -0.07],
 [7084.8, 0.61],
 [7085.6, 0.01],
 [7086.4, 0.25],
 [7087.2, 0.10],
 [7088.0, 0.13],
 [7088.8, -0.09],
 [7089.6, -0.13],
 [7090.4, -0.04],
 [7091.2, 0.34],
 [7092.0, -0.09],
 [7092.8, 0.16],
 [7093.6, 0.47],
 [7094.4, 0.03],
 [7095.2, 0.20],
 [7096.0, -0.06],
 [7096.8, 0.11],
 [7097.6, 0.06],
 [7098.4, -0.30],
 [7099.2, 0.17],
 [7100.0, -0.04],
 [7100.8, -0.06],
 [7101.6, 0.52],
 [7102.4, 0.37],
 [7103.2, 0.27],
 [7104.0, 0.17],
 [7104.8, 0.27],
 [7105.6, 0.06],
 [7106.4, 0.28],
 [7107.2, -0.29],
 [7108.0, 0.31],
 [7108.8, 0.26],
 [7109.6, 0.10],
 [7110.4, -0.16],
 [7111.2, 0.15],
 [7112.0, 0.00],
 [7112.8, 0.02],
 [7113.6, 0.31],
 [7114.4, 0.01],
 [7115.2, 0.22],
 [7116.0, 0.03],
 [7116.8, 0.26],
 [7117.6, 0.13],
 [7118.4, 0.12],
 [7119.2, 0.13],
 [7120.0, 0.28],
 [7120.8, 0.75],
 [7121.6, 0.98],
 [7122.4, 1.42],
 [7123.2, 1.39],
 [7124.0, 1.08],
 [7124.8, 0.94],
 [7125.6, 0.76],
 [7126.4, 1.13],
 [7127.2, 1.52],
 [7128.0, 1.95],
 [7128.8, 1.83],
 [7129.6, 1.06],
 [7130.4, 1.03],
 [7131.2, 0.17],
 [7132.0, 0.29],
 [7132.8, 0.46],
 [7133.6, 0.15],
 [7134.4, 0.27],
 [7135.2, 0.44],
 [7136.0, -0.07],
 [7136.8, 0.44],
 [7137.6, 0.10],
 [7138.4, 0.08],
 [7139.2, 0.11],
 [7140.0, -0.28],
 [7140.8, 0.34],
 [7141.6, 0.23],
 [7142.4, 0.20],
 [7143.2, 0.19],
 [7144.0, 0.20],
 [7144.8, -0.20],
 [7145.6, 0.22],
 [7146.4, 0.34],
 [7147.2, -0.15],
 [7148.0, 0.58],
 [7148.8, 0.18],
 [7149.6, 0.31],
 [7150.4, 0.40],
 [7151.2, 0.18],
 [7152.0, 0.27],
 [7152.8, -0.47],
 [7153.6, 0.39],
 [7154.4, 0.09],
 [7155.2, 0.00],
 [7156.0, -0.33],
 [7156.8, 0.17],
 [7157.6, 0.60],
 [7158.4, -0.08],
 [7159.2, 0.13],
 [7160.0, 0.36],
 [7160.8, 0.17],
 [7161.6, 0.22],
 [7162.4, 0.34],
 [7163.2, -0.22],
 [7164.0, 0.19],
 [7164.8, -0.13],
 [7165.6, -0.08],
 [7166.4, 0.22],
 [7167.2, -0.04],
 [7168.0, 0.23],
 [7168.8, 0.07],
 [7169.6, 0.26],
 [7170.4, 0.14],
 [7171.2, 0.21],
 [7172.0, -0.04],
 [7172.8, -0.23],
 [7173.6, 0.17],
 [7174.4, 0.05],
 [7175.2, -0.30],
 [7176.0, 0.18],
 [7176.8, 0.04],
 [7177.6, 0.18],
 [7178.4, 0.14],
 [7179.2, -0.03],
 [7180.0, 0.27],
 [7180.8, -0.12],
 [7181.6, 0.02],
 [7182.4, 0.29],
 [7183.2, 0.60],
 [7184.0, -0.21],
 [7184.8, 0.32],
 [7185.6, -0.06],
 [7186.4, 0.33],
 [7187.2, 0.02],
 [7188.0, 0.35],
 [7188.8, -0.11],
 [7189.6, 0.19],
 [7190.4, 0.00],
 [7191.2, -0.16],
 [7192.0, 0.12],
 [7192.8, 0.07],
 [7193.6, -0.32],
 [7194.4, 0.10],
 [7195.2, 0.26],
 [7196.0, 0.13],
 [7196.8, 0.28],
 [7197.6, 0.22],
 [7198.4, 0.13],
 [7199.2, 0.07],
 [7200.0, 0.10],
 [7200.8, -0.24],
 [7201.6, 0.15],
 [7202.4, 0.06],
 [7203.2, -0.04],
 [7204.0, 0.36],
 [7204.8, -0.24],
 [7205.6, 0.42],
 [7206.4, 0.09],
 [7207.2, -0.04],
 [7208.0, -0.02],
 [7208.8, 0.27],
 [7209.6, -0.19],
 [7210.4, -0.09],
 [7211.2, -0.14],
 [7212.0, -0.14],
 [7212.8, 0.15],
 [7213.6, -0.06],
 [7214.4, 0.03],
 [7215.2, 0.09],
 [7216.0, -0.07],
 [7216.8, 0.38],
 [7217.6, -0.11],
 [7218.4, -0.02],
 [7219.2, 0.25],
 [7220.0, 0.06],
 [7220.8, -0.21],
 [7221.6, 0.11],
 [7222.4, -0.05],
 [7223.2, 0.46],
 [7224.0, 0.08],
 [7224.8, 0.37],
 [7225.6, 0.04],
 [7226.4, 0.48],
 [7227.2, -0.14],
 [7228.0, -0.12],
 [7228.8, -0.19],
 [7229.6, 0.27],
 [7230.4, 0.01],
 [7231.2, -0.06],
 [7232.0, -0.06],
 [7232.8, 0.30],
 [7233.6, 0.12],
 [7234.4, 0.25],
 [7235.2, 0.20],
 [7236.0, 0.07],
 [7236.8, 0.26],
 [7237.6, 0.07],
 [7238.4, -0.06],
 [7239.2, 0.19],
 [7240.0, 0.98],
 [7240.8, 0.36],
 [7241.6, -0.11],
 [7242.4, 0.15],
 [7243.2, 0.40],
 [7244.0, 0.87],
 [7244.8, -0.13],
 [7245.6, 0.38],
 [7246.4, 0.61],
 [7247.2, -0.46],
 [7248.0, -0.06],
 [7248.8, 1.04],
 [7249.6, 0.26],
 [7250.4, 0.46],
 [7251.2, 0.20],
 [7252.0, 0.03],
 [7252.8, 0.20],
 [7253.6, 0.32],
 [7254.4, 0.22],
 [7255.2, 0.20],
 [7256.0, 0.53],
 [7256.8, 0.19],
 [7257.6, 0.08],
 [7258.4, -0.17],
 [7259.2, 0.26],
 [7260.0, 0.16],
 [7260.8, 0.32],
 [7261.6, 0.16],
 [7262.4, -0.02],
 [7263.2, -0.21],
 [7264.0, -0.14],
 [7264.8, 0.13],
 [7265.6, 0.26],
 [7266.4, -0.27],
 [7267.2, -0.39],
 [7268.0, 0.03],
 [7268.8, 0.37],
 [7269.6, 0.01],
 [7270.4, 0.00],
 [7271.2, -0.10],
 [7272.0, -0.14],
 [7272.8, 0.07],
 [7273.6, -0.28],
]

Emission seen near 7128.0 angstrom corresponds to [O II] 3727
